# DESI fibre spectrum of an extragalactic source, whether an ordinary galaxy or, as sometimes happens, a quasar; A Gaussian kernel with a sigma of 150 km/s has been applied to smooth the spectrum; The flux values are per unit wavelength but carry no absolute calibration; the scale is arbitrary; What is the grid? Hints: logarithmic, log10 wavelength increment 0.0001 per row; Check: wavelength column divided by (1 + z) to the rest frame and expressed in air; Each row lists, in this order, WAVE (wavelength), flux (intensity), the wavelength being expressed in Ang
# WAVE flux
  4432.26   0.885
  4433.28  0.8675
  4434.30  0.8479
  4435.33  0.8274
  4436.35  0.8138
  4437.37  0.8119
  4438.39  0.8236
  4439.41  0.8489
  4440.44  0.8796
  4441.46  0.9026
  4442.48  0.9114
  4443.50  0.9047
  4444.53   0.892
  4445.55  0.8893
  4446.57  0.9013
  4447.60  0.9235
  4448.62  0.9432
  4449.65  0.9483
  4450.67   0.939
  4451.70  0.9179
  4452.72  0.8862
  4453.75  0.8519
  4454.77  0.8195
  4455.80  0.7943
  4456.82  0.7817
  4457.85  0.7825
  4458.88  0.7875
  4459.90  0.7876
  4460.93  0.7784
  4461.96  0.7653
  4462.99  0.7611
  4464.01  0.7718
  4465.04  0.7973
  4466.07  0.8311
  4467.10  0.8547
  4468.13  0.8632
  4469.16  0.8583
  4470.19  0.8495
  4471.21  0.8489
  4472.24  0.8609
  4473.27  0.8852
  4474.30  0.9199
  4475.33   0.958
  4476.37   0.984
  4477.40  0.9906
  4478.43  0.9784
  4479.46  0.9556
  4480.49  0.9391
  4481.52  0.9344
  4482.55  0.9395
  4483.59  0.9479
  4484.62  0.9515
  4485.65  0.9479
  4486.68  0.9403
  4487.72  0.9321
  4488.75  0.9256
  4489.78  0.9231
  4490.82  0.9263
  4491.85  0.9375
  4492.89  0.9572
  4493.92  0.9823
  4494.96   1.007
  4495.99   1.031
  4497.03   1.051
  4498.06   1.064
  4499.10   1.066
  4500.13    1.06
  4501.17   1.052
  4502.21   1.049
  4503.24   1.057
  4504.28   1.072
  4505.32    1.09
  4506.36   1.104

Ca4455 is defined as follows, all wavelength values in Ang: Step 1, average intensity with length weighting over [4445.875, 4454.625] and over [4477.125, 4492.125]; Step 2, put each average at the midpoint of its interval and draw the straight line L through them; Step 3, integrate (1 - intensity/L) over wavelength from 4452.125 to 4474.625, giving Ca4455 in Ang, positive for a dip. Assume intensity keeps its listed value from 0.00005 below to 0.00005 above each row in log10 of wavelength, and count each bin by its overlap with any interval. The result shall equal 2.4 Ang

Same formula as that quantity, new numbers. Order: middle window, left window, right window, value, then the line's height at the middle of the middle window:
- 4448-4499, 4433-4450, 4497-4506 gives 4.0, 0.977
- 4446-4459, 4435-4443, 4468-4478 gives 0.1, 0.874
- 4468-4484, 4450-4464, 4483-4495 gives -0.5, 0.894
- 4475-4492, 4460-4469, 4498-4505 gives -0.3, 0.935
